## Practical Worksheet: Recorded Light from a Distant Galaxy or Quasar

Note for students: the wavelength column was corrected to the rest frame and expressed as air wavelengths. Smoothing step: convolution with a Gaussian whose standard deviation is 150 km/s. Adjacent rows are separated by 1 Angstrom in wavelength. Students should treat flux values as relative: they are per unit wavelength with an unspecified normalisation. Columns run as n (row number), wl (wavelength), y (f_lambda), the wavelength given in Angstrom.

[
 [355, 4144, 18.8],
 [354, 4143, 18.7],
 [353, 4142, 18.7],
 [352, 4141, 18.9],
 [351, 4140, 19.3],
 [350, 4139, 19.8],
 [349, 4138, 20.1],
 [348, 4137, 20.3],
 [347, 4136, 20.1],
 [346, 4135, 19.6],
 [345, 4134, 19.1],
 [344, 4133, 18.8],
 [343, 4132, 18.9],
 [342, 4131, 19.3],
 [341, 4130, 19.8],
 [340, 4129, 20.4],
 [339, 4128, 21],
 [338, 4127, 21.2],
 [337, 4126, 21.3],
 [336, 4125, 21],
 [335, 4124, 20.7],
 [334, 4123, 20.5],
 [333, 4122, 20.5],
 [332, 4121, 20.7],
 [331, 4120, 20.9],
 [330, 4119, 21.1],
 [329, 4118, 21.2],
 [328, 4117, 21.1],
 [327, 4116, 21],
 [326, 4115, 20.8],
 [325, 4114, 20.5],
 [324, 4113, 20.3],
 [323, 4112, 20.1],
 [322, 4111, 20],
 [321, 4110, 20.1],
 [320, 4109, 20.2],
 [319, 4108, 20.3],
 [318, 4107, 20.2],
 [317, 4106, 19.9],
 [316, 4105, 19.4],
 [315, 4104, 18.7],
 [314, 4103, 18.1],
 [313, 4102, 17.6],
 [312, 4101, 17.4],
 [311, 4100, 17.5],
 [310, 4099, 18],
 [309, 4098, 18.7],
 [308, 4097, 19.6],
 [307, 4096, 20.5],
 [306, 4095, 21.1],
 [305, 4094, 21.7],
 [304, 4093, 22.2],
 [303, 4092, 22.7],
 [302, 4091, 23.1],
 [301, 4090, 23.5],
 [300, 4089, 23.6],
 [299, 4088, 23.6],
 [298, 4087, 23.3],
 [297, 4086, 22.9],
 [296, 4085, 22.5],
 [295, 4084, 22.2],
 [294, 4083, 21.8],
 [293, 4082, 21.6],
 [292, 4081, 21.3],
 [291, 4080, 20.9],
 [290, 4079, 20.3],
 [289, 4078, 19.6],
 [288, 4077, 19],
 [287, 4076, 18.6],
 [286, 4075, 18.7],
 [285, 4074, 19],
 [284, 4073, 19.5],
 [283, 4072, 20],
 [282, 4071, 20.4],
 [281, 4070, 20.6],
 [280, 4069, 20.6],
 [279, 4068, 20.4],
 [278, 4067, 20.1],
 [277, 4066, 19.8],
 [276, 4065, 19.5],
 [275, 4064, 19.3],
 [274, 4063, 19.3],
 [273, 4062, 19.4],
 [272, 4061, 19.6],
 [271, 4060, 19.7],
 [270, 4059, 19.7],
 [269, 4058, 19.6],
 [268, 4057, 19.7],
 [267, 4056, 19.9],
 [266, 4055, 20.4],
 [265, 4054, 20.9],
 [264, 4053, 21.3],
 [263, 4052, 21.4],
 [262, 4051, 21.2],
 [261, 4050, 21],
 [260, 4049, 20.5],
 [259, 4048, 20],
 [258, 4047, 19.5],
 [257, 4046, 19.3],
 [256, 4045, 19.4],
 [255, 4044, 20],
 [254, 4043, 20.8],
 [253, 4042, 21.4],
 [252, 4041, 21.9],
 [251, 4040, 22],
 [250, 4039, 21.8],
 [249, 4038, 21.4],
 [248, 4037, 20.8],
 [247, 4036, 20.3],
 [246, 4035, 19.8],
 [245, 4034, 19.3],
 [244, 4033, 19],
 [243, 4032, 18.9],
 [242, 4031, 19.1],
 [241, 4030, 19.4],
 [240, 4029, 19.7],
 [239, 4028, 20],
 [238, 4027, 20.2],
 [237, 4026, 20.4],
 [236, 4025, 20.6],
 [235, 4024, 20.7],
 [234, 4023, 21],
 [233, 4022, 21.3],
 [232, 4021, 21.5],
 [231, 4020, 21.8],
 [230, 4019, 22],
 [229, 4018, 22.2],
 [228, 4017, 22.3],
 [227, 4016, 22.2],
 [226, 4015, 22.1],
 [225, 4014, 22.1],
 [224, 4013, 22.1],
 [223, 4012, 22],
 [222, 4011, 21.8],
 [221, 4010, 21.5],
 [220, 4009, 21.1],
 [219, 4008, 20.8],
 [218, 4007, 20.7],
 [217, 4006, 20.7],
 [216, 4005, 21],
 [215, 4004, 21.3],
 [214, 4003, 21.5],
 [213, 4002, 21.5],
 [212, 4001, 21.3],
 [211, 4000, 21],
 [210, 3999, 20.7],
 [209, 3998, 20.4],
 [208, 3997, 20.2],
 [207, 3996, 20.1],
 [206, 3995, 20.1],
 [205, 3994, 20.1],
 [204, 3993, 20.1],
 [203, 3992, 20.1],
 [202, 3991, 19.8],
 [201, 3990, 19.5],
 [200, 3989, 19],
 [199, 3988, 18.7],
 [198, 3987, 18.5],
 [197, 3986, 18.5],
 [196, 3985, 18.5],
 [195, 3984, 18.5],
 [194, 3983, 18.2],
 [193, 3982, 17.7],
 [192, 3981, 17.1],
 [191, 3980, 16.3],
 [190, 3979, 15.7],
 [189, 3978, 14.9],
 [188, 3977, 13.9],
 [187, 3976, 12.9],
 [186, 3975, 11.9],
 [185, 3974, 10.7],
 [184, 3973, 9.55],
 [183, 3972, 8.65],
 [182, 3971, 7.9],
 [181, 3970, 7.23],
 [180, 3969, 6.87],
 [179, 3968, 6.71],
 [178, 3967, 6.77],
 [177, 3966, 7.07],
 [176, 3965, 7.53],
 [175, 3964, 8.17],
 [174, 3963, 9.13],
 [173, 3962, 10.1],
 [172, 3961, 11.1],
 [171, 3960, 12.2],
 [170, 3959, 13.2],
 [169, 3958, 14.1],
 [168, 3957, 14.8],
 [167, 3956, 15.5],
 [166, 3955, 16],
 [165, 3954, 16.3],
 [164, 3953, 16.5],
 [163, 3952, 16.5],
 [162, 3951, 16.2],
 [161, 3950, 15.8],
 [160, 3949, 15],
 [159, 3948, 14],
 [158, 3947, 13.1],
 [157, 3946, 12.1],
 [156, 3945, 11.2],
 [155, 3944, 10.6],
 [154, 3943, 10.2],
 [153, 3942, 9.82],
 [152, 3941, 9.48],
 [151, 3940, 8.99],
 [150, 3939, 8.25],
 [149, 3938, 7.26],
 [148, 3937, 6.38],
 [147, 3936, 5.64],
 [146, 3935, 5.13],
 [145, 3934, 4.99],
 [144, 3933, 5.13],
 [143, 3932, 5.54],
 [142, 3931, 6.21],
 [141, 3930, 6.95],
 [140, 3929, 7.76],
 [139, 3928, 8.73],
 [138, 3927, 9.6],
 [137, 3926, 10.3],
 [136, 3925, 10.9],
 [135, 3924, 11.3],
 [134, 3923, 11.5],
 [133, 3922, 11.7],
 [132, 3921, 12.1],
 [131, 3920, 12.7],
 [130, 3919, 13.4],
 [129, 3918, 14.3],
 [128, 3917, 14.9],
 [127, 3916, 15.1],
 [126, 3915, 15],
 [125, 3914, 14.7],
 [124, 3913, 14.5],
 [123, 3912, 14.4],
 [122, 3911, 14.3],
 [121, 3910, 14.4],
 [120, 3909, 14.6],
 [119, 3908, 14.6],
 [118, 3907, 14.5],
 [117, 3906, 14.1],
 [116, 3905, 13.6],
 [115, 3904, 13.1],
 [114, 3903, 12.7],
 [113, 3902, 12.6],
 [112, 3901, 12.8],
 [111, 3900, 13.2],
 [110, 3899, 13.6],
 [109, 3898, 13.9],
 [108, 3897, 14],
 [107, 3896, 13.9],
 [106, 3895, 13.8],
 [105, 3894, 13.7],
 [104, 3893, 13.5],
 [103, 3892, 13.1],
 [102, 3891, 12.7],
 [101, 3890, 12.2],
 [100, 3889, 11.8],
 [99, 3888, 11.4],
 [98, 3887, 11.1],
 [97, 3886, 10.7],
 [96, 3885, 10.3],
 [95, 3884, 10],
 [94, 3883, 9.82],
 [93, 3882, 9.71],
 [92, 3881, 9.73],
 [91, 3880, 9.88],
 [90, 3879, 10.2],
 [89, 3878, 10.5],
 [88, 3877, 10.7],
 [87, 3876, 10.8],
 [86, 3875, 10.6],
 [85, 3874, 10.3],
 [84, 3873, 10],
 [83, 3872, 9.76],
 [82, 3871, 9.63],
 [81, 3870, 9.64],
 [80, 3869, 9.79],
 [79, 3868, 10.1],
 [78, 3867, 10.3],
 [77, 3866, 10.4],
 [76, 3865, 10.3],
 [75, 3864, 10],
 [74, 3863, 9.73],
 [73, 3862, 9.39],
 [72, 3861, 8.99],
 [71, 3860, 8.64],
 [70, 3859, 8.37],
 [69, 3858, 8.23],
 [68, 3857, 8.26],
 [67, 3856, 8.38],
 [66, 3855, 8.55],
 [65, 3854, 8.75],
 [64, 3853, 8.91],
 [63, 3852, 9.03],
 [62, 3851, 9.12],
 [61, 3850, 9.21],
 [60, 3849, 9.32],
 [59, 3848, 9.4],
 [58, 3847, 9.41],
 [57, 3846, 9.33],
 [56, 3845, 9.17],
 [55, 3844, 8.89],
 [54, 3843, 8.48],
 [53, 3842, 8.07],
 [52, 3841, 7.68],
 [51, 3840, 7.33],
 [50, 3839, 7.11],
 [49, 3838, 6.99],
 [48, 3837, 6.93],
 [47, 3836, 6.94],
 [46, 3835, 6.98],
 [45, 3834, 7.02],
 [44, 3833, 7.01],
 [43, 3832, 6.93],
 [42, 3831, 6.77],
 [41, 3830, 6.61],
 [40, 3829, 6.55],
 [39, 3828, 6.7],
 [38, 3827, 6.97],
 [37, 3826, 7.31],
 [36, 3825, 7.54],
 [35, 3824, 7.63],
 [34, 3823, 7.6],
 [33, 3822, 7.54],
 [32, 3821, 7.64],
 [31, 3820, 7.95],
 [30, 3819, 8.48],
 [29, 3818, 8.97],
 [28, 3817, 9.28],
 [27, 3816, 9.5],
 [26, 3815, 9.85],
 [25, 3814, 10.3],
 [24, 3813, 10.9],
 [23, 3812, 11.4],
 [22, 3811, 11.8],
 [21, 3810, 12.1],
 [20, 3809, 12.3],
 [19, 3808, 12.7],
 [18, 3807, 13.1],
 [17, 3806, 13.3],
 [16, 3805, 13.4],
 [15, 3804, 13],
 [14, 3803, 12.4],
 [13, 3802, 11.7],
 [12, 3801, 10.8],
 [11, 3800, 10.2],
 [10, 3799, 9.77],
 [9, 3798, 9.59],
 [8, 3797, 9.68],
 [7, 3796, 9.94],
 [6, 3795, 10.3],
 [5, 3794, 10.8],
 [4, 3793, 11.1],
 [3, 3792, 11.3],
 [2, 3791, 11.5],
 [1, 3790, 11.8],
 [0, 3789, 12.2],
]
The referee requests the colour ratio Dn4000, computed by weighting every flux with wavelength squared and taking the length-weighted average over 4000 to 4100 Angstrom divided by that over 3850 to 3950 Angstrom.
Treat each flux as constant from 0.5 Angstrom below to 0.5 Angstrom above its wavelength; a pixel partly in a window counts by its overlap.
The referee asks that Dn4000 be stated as 2.05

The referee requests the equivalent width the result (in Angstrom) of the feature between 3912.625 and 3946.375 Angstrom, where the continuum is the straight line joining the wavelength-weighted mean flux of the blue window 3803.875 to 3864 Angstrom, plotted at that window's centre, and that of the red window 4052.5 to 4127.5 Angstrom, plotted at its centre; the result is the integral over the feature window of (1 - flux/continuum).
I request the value 7.8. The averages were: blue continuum 8.88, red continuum 20.4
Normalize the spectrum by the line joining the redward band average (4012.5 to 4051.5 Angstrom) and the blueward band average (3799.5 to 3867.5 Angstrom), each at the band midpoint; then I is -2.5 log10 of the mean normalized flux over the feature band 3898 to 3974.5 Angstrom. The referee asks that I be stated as 0.29 mag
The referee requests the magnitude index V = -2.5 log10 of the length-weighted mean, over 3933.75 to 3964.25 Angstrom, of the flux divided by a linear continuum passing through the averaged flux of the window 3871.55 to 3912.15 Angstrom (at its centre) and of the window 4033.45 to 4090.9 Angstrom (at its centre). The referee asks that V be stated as 0.283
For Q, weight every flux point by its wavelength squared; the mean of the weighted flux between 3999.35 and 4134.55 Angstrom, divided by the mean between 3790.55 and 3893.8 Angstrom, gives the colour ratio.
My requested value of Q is 2.39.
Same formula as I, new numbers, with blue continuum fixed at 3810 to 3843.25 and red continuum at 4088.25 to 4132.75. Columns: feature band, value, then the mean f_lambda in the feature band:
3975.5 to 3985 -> -0.106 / 16.3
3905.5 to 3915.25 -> -0.232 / 14.5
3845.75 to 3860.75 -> 0.044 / 8.85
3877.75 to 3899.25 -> -0.096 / 11.8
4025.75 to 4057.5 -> -0.170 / 20.3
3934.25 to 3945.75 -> 0.469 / 8.45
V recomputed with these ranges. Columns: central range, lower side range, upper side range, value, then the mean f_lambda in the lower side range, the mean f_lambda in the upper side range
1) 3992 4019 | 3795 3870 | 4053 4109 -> -0.242 mag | 9.18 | 20.3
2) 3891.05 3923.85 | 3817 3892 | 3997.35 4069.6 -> -0.104 mag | 8.99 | 20.7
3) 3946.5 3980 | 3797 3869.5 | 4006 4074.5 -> 0.322 mag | 9.16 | 20.5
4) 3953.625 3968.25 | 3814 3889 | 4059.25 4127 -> 0.239 mag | 8.88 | 20.4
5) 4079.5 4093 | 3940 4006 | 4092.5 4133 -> -0.179 mag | 14.9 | 20.1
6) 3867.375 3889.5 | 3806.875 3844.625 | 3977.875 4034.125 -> 0.157 mag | 8.48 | 20.2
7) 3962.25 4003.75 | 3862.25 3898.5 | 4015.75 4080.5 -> 0.098 mag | 11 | 20.3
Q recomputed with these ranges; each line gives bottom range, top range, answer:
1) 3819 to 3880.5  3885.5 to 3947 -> 1.38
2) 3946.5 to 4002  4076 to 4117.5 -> 1.46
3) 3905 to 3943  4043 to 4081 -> 1.98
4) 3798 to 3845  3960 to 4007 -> 1.87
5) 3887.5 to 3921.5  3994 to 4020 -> 1.65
